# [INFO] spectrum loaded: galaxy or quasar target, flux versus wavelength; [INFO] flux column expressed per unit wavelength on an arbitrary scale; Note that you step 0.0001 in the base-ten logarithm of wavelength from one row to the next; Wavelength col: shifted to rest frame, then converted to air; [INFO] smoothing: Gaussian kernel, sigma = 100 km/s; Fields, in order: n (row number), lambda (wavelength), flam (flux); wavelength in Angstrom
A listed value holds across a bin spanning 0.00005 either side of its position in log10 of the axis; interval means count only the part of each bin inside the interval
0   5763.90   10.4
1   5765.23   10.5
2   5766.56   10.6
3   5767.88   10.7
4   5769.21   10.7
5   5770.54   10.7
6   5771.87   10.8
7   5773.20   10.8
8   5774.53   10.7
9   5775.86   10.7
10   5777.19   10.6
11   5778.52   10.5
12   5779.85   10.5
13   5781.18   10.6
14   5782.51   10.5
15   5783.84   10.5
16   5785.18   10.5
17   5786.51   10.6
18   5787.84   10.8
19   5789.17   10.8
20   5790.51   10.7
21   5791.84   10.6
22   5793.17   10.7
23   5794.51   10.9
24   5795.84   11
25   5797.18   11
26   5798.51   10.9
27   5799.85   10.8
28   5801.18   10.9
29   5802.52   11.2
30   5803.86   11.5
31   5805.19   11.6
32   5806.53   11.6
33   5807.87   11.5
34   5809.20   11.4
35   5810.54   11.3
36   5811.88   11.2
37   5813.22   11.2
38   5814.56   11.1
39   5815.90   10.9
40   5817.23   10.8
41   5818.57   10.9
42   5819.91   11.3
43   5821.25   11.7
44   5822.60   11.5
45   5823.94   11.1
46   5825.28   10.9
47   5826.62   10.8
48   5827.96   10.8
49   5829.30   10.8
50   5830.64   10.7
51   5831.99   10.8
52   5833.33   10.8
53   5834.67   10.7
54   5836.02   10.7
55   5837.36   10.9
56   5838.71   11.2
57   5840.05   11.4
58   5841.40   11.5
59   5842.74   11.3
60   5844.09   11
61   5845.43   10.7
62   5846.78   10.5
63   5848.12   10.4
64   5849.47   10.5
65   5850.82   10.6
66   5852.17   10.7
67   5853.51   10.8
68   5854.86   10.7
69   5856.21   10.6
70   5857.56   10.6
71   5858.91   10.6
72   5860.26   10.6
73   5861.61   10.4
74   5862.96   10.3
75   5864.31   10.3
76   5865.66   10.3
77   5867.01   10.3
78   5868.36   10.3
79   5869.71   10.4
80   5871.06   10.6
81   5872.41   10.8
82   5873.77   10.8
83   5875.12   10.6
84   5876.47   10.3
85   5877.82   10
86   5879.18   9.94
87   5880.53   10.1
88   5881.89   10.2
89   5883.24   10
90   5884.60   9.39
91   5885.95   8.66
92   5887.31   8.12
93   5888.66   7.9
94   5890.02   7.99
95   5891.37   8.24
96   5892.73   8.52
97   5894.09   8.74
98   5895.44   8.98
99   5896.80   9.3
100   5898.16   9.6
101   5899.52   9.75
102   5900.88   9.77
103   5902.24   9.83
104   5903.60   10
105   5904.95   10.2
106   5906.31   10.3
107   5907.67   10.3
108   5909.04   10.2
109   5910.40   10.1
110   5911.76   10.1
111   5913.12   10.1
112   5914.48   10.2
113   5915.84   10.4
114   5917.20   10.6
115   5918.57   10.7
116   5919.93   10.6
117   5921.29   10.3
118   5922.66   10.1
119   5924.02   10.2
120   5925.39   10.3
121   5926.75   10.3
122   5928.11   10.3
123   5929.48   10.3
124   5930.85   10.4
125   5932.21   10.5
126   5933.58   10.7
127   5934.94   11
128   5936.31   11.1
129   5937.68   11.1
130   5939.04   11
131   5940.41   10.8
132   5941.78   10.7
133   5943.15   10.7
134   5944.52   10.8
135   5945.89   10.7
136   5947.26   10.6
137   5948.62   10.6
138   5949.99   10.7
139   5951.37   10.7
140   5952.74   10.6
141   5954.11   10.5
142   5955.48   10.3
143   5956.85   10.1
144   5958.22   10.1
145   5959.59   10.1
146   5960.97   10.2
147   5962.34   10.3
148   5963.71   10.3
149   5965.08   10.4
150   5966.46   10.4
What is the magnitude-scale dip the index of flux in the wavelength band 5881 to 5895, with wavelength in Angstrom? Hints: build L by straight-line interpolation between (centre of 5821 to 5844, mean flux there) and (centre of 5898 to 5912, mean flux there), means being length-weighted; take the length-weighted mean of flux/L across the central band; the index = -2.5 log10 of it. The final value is 0.17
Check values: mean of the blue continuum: 11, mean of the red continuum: 10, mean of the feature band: 8.8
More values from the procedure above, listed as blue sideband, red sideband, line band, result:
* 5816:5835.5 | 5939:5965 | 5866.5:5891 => 0.11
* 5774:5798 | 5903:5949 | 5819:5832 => -0.04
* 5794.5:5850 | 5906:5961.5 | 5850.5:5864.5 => 0.03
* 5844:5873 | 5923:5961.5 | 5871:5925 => 0.08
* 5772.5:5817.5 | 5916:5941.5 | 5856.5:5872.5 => 0.03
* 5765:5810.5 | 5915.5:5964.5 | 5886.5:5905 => 0.18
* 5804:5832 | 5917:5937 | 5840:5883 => 0.03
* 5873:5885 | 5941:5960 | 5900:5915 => 0.02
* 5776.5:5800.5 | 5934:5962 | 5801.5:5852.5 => -0.04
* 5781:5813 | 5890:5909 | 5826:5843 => -0.05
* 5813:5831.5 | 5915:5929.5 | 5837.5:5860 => 0.00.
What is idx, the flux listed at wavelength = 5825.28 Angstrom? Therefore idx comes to 10.9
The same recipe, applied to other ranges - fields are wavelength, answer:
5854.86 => 10.7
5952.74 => 10.6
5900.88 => 9.77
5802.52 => 11.2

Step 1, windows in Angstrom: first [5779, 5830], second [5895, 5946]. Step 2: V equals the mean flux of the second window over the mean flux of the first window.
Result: 0.94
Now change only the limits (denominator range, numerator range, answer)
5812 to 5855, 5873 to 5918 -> 0.89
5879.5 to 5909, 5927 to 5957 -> 1.14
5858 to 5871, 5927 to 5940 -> 1.03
